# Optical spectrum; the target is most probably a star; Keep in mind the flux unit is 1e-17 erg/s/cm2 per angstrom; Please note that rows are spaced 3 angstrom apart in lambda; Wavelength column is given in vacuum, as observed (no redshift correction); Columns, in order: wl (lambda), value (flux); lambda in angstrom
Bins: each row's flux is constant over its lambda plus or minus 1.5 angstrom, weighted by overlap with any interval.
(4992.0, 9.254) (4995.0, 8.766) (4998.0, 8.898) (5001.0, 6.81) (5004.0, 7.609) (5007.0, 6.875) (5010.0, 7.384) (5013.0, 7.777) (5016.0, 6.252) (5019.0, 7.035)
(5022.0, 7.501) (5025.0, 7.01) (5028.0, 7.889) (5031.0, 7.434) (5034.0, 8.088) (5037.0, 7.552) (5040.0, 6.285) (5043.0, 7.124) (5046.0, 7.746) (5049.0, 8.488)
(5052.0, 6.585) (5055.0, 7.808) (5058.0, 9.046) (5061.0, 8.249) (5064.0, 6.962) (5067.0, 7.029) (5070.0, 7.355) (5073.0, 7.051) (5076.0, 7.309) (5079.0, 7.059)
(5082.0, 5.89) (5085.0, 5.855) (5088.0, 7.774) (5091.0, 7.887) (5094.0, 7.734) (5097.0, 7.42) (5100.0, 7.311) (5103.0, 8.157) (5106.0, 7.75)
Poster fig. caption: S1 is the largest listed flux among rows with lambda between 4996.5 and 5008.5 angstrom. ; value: 8.898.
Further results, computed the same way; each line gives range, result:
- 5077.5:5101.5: 7.887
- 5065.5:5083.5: 7.355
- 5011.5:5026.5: 7.777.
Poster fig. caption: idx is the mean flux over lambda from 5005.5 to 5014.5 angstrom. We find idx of 7.35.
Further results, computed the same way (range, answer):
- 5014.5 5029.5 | 7.14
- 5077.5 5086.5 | 6.27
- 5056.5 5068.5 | 7.82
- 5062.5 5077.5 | 7.14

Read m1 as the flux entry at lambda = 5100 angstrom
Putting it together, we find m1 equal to 7.311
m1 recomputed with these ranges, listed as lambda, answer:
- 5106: 7.75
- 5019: 7.035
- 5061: 8.249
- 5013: 7.777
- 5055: 7.808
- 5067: 7.029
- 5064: 6.962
